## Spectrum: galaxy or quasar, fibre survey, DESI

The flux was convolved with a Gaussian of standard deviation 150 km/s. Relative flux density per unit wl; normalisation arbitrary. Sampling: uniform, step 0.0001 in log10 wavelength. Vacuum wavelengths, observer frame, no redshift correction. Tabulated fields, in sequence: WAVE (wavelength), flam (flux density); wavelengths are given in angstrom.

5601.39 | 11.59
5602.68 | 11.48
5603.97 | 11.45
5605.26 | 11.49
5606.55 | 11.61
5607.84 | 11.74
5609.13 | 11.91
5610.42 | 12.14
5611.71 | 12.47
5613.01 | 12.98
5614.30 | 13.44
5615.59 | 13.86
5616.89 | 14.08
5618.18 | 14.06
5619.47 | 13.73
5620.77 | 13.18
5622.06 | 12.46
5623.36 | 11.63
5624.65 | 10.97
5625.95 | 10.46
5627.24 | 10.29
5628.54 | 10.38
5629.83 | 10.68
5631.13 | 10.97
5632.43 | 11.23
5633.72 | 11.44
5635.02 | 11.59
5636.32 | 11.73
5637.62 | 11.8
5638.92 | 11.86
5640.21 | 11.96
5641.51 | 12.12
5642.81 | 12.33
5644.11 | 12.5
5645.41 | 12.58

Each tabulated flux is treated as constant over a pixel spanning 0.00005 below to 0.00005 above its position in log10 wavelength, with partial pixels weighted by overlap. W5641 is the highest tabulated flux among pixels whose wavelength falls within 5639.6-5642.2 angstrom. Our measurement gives 12.12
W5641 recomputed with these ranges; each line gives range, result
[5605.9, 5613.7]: 12.98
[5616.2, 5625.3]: 14.08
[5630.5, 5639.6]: 11.86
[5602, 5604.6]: 11.48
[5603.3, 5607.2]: 11.61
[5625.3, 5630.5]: 10.68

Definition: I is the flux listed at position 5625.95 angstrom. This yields 10.46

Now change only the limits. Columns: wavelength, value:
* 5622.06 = 12.46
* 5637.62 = 11.8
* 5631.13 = 10.97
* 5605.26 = 11.49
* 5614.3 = 13.44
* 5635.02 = 11.59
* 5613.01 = 12.98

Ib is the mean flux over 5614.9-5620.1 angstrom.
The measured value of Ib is 13.9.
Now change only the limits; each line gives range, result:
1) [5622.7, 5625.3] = 11.3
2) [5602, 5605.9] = 11.5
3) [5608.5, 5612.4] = 12.2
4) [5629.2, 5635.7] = 11.2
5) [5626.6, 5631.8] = 10.6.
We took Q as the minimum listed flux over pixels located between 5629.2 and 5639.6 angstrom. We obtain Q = 10.68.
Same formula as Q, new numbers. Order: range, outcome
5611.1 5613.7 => 12.47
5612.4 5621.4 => 12.98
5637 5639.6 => 11.8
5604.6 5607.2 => 11.49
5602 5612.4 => 11.45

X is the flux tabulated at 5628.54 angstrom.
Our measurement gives 10.38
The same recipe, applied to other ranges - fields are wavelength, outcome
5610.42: 12.14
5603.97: 11.45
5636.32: 11.73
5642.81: 12.33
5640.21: 11.96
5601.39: 11.59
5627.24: 10.29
